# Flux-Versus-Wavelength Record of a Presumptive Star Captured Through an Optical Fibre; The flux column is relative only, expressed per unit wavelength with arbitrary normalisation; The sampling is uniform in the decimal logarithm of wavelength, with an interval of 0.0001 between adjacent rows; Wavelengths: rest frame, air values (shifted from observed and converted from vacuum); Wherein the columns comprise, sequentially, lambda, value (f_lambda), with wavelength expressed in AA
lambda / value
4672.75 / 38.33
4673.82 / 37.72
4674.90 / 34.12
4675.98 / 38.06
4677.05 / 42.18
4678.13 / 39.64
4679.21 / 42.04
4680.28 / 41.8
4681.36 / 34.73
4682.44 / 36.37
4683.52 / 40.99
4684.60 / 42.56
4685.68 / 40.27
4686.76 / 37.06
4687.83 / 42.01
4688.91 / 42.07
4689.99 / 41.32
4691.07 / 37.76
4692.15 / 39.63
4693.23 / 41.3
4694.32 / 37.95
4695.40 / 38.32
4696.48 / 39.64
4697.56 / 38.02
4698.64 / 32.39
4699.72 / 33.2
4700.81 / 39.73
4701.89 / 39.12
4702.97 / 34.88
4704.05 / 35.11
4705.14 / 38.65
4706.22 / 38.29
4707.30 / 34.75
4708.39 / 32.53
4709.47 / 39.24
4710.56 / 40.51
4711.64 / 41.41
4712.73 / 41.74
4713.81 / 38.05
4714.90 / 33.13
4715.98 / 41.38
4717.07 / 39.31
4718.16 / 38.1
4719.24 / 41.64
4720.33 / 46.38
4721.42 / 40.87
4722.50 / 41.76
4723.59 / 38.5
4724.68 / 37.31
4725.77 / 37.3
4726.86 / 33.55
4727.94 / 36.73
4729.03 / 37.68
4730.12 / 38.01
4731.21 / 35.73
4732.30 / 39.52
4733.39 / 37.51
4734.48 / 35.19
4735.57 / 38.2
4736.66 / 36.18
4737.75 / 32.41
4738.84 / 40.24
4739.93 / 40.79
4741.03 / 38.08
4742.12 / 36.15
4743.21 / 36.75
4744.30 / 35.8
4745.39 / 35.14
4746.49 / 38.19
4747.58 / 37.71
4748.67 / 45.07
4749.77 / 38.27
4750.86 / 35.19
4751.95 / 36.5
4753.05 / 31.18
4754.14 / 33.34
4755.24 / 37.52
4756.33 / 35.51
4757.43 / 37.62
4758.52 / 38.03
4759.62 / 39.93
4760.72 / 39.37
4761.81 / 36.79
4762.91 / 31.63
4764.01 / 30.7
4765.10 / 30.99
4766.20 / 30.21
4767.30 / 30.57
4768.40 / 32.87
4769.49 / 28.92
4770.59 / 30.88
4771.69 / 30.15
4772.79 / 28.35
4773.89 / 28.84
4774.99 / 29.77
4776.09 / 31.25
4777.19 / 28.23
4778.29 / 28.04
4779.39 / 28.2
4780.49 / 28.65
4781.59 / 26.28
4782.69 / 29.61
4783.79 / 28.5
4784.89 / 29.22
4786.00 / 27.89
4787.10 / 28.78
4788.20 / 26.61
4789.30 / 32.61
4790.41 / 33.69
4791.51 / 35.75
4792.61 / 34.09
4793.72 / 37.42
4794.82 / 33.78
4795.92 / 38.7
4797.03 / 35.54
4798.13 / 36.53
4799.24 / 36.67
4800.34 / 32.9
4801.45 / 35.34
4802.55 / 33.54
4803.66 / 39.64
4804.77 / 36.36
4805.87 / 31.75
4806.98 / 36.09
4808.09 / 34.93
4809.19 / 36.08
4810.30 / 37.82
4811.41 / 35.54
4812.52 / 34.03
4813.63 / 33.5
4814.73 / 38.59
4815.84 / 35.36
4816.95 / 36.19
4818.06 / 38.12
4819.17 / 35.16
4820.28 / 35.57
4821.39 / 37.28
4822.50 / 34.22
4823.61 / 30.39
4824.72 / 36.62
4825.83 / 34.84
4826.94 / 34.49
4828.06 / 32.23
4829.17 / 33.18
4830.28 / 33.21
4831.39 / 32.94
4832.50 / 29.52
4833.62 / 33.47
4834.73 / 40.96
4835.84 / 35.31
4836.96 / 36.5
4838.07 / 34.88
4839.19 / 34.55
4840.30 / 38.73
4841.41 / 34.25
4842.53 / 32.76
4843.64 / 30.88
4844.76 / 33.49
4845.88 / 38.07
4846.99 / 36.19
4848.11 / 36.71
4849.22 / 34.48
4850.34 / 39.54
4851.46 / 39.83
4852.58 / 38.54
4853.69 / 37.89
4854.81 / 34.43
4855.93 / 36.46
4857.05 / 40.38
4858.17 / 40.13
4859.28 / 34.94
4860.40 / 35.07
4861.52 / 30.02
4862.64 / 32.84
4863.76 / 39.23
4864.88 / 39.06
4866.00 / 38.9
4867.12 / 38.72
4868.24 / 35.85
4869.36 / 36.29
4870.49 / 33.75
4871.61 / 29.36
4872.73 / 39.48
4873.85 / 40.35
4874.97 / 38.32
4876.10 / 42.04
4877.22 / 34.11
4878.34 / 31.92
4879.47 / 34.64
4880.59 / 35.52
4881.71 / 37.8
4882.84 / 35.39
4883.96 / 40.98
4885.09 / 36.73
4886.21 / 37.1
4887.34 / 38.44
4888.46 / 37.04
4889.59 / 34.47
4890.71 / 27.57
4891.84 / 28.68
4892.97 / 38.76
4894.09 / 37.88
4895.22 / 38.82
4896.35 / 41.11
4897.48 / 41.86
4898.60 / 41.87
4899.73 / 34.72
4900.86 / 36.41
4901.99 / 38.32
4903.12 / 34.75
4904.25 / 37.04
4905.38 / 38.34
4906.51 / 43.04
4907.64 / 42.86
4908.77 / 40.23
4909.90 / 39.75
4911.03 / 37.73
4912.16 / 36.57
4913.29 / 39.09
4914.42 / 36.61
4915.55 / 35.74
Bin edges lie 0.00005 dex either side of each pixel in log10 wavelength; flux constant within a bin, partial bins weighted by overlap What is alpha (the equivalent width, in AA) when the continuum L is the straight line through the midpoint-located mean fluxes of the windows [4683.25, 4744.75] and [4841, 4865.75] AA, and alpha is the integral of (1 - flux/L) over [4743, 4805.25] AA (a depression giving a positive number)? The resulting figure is 6.6 AA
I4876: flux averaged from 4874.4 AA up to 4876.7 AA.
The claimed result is 40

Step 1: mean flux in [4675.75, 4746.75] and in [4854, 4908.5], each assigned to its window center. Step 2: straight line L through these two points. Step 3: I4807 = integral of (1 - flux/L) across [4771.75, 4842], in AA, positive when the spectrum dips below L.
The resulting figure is 7.39 AA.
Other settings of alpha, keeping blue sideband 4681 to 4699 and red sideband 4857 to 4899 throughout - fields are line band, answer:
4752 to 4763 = 0.5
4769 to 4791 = 5.0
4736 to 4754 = 0.6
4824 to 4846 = 1.6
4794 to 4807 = 0.7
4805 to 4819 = 0.7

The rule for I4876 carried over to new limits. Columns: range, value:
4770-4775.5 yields 29.6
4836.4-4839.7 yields 35.3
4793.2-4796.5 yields 36.6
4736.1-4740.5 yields 37.4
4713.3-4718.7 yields 38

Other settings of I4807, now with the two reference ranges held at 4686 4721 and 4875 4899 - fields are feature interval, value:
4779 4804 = 3.4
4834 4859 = 0.4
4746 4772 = 2.2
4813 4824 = 0.6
